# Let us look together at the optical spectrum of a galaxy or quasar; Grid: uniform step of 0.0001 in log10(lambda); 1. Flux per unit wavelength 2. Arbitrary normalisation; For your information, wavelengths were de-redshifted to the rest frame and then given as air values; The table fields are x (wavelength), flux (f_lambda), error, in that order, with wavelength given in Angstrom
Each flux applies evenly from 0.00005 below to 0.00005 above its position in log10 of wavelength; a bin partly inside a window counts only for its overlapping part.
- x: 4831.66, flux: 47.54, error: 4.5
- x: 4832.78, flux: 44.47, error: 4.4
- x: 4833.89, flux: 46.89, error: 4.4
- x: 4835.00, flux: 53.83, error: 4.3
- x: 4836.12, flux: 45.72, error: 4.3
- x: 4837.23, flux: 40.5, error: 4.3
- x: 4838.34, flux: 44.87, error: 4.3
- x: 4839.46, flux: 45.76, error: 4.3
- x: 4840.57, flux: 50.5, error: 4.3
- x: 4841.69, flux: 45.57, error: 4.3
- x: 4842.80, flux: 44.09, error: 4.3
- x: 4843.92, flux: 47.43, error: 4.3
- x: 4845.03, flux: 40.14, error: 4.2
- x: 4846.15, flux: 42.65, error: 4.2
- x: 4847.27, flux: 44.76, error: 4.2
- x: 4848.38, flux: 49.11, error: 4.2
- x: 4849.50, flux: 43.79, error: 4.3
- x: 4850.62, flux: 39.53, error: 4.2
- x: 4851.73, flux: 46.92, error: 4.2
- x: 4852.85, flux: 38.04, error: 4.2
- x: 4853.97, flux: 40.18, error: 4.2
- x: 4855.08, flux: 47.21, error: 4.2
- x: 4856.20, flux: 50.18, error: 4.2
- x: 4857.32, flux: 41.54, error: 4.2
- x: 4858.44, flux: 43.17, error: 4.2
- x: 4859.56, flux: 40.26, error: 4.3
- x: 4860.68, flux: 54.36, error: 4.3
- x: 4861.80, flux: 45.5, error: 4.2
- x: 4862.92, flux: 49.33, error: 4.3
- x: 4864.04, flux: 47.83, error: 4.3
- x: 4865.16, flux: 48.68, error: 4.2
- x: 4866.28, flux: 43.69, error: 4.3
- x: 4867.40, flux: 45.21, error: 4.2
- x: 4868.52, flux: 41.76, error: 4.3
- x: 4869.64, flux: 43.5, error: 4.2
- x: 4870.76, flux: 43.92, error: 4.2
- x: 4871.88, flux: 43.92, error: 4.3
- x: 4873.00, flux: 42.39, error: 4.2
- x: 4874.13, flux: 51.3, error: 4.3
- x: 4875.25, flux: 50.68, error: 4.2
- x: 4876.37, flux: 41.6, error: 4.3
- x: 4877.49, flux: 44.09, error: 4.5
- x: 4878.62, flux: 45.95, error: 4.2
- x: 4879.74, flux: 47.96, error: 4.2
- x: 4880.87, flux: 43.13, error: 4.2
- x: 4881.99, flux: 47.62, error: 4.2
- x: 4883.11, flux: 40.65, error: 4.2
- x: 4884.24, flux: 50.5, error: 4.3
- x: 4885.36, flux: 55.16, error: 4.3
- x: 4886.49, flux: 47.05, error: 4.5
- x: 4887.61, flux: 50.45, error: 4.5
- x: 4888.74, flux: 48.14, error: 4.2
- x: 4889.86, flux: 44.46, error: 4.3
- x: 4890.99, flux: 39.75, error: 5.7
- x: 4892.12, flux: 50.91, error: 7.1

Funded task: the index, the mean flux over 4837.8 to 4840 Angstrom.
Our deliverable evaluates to 45.2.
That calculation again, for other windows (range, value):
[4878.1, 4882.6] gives 46.2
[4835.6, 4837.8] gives 43.2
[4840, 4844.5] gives 46.9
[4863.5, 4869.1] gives 45.4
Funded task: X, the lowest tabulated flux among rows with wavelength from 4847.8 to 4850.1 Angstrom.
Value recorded 43.79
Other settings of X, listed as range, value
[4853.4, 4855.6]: 40.18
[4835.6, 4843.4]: 40.5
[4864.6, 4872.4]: 41.76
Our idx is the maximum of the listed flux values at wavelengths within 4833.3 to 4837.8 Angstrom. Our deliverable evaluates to 53.83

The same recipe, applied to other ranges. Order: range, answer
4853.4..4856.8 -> 50.18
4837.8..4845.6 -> 50.5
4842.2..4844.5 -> 47.43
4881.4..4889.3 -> 55.16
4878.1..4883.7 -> 47.96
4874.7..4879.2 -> 50.68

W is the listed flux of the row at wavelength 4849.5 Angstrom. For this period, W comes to 43.79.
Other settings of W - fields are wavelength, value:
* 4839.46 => 45.76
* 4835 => 53.83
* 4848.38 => 49.11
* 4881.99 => 47.62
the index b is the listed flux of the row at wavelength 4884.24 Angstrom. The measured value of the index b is 50.5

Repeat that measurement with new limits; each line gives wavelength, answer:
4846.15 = 42.65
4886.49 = 47.05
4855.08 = 47.21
